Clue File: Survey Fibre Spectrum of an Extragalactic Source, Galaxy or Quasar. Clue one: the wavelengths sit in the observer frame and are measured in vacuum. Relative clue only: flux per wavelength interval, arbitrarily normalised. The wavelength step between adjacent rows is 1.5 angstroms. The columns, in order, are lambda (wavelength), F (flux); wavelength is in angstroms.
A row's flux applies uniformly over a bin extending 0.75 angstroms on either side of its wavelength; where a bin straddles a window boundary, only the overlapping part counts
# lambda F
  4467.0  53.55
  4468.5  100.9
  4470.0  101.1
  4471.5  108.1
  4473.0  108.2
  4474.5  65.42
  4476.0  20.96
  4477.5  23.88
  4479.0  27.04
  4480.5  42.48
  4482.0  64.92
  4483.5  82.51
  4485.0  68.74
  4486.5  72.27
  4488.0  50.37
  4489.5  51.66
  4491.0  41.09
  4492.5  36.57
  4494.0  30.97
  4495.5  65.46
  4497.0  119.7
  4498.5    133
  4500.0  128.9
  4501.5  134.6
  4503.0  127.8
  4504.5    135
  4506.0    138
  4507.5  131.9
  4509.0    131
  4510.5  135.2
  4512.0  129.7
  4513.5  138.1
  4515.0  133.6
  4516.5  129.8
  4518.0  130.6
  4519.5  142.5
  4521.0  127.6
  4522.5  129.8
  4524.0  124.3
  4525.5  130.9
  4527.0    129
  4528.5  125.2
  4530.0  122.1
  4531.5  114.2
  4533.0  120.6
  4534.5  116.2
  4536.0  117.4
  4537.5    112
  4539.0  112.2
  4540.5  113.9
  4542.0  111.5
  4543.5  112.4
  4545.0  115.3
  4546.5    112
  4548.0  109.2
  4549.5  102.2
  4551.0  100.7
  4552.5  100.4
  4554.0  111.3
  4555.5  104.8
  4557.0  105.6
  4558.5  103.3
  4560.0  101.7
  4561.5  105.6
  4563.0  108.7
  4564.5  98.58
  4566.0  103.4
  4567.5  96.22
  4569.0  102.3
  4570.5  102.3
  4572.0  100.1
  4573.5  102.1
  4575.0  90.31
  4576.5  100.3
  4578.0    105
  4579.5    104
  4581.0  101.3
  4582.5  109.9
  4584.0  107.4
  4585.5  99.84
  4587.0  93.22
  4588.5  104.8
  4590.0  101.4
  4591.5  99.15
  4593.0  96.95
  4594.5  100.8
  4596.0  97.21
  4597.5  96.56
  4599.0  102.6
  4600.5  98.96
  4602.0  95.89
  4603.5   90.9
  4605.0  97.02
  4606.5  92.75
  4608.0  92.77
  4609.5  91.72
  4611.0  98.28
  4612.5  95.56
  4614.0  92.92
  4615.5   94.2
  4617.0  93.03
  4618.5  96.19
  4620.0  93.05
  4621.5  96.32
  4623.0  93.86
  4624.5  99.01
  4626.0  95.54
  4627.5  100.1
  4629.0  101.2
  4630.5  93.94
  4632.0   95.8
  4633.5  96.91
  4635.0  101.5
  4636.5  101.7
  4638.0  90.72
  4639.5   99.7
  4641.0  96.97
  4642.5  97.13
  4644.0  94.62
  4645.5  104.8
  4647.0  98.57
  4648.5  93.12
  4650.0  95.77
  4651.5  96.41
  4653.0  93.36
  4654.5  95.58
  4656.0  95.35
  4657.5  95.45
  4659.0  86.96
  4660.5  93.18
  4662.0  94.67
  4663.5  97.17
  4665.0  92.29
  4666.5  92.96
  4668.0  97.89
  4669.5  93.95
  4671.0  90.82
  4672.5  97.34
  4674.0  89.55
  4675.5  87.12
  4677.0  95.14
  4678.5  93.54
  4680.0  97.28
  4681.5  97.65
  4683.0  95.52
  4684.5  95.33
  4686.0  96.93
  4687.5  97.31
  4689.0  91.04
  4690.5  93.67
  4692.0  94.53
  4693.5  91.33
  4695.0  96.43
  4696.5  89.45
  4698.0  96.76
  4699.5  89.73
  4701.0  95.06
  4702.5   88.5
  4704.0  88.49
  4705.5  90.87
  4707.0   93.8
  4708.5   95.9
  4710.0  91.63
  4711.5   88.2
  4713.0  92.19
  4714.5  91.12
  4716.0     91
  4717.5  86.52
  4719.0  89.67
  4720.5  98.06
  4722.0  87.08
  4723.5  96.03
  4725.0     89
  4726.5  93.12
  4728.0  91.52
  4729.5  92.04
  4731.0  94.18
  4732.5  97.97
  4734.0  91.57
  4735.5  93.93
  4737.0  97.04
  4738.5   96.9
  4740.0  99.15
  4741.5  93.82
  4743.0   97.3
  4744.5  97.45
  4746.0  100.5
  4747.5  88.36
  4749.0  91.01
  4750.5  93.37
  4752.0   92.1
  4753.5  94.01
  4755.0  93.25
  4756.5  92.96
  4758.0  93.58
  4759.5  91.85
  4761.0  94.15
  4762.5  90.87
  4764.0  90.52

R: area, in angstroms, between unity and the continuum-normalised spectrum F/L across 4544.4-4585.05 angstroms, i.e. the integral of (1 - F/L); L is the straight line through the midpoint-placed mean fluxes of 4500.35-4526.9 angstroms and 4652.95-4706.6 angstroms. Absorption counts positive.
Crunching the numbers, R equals 5.6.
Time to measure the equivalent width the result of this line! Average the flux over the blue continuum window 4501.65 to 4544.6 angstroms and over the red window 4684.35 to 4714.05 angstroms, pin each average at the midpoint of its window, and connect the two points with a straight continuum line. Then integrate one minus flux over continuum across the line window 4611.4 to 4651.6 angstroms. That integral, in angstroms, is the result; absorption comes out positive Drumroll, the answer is 3.4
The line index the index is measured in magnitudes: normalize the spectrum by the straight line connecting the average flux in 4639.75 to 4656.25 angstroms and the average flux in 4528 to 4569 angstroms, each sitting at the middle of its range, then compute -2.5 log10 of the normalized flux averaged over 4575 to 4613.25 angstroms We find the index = 0.05 mag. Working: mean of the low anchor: 109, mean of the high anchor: 96.6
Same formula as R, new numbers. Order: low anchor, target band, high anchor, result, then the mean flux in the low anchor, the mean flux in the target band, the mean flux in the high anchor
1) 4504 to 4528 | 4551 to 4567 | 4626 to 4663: 2.2 angstroms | 132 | 104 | 96.4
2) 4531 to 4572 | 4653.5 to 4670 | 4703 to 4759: 0.8 angstroms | 108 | 94.1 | 93.1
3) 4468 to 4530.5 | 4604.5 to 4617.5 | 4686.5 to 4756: 0.3 angstroms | 99.2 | 94.2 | 93.1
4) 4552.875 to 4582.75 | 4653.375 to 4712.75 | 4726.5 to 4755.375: 2.3 angstroms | 103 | 93.4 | 94.5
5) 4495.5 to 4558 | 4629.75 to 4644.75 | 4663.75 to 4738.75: 0.9 angstroms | 121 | 96.9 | 93.1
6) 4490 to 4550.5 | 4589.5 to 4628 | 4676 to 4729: 3.1 angstroms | 116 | 96.2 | 92.8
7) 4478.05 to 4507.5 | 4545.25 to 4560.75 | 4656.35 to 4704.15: -3.5 angstroms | 82.5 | 105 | 93.6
